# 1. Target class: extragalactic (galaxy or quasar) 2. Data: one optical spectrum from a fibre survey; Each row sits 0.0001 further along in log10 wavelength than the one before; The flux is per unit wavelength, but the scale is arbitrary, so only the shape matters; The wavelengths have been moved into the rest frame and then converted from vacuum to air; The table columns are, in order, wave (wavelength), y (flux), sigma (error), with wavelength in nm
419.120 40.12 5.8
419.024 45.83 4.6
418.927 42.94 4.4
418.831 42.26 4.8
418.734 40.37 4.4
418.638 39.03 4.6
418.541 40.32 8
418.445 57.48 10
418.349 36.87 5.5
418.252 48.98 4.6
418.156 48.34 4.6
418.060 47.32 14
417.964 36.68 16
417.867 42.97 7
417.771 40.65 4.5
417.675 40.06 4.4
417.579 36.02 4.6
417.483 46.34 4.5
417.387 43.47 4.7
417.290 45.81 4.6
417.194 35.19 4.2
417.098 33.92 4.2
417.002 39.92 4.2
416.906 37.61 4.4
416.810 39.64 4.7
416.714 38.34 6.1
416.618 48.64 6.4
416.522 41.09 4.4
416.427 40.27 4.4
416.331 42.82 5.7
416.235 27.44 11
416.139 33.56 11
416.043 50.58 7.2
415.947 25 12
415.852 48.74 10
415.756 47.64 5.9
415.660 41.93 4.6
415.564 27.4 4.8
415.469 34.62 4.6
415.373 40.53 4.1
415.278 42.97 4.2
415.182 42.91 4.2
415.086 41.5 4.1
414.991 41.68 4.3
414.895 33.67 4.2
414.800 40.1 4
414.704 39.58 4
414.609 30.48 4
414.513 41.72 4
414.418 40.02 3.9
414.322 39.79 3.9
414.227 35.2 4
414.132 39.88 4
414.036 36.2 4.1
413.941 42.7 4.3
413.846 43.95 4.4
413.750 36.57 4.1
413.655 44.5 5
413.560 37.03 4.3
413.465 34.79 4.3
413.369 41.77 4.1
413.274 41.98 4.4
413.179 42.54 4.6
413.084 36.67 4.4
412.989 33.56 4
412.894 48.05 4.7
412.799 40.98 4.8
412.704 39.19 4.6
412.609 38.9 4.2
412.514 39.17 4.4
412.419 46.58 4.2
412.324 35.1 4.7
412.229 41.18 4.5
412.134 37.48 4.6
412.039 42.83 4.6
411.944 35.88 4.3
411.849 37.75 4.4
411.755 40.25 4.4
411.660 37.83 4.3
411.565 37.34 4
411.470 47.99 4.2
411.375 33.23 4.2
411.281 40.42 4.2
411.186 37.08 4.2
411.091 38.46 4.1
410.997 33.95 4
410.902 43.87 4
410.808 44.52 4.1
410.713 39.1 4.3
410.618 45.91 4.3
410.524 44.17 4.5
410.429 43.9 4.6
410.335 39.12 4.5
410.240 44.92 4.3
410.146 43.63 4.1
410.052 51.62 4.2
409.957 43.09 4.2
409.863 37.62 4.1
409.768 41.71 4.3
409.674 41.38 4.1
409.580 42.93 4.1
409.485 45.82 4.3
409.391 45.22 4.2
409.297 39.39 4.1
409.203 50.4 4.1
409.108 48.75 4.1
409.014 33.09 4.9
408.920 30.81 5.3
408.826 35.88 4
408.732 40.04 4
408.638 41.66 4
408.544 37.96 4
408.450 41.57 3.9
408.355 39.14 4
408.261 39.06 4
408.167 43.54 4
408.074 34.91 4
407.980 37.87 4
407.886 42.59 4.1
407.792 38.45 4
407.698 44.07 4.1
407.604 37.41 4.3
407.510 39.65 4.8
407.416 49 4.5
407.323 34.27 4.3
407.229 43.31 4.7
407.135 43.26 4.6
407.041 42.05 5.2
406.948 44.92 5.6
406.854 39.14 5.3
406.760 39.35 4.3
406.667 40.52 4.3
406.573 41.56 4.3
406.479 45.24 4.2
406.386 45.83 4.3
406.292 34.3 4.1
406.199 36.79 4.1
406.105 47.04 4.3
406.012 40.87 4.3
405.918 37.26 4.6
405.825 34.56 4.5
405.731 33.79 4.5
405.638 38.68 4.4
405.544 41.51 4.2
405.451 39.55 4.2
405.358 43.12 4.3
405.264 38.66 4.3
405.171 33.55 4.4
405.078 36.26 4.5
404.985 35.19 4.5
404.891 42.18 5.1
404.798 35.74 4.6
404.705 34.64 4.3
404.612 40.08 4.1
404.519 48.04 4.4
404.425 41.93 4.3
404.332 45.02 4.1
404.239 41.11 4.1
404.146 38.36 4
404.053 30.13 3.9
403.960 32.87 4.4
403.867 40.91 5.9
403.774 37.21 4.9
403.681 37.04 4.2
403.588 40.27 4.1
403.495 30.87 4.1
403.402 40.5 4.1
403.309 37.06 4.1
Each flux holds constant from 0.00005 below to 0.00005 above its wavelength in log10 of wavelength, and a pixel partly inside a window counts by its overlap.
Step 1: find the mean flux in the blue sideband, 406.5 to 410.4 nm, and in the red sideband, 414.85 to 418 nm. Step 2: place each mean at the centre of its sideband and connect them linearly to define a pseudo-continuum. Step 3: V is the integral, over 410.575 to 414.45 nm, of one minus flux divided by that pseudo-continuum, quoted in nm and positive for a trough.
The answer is 0.07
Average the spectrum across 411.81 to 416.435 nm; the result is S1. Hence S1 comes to 39.3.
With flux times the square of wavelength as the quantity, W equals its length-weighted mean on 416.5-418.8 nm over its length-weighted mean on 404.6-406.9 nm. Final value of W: 1.14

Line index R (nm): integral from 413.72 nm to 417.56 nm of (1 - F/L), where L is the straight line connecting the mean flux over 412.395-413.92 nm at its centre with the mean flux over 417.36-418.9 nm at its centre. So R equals 0.20 nm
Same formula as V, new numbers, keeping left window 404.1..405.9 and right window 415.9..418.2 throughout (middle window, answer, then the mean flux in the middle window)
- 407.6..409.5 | -0.05 nm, 40.3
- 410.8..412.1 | 0.01 nm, 39.2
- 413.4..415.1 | 0.04 nm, 38.8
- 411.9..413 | -0.01 nm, 40.1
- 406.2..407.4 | -0.06 nm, 41.2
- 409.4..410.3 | -0.10 nm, 43.6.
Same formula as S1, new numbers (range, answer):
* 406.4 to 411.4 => 41.2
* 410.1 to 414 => 40.4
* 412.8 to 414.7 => 39.4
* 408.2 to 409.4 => 40.1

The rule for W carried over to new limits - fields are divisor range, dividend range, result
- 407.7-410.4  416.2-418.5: 1.05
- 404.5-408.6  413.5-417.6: 1.03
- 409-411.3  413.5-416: 0.94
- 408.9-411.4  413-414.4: 0.96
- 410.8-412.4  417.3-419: 1.13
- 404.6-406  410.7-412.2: 1.07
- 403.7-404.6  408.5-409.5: 1.06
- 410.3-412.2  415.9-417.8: 1.01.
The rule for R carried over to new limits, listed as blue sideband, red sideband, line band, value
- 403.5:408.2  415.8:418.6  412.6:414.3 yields 0.039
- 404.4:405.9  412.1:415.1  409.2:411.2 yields -0.178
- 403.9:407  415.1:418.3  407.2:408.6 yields -0.020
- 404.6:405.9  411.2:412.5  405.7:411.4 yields -0.348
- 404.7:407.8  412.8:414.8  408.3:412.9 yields -0.151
